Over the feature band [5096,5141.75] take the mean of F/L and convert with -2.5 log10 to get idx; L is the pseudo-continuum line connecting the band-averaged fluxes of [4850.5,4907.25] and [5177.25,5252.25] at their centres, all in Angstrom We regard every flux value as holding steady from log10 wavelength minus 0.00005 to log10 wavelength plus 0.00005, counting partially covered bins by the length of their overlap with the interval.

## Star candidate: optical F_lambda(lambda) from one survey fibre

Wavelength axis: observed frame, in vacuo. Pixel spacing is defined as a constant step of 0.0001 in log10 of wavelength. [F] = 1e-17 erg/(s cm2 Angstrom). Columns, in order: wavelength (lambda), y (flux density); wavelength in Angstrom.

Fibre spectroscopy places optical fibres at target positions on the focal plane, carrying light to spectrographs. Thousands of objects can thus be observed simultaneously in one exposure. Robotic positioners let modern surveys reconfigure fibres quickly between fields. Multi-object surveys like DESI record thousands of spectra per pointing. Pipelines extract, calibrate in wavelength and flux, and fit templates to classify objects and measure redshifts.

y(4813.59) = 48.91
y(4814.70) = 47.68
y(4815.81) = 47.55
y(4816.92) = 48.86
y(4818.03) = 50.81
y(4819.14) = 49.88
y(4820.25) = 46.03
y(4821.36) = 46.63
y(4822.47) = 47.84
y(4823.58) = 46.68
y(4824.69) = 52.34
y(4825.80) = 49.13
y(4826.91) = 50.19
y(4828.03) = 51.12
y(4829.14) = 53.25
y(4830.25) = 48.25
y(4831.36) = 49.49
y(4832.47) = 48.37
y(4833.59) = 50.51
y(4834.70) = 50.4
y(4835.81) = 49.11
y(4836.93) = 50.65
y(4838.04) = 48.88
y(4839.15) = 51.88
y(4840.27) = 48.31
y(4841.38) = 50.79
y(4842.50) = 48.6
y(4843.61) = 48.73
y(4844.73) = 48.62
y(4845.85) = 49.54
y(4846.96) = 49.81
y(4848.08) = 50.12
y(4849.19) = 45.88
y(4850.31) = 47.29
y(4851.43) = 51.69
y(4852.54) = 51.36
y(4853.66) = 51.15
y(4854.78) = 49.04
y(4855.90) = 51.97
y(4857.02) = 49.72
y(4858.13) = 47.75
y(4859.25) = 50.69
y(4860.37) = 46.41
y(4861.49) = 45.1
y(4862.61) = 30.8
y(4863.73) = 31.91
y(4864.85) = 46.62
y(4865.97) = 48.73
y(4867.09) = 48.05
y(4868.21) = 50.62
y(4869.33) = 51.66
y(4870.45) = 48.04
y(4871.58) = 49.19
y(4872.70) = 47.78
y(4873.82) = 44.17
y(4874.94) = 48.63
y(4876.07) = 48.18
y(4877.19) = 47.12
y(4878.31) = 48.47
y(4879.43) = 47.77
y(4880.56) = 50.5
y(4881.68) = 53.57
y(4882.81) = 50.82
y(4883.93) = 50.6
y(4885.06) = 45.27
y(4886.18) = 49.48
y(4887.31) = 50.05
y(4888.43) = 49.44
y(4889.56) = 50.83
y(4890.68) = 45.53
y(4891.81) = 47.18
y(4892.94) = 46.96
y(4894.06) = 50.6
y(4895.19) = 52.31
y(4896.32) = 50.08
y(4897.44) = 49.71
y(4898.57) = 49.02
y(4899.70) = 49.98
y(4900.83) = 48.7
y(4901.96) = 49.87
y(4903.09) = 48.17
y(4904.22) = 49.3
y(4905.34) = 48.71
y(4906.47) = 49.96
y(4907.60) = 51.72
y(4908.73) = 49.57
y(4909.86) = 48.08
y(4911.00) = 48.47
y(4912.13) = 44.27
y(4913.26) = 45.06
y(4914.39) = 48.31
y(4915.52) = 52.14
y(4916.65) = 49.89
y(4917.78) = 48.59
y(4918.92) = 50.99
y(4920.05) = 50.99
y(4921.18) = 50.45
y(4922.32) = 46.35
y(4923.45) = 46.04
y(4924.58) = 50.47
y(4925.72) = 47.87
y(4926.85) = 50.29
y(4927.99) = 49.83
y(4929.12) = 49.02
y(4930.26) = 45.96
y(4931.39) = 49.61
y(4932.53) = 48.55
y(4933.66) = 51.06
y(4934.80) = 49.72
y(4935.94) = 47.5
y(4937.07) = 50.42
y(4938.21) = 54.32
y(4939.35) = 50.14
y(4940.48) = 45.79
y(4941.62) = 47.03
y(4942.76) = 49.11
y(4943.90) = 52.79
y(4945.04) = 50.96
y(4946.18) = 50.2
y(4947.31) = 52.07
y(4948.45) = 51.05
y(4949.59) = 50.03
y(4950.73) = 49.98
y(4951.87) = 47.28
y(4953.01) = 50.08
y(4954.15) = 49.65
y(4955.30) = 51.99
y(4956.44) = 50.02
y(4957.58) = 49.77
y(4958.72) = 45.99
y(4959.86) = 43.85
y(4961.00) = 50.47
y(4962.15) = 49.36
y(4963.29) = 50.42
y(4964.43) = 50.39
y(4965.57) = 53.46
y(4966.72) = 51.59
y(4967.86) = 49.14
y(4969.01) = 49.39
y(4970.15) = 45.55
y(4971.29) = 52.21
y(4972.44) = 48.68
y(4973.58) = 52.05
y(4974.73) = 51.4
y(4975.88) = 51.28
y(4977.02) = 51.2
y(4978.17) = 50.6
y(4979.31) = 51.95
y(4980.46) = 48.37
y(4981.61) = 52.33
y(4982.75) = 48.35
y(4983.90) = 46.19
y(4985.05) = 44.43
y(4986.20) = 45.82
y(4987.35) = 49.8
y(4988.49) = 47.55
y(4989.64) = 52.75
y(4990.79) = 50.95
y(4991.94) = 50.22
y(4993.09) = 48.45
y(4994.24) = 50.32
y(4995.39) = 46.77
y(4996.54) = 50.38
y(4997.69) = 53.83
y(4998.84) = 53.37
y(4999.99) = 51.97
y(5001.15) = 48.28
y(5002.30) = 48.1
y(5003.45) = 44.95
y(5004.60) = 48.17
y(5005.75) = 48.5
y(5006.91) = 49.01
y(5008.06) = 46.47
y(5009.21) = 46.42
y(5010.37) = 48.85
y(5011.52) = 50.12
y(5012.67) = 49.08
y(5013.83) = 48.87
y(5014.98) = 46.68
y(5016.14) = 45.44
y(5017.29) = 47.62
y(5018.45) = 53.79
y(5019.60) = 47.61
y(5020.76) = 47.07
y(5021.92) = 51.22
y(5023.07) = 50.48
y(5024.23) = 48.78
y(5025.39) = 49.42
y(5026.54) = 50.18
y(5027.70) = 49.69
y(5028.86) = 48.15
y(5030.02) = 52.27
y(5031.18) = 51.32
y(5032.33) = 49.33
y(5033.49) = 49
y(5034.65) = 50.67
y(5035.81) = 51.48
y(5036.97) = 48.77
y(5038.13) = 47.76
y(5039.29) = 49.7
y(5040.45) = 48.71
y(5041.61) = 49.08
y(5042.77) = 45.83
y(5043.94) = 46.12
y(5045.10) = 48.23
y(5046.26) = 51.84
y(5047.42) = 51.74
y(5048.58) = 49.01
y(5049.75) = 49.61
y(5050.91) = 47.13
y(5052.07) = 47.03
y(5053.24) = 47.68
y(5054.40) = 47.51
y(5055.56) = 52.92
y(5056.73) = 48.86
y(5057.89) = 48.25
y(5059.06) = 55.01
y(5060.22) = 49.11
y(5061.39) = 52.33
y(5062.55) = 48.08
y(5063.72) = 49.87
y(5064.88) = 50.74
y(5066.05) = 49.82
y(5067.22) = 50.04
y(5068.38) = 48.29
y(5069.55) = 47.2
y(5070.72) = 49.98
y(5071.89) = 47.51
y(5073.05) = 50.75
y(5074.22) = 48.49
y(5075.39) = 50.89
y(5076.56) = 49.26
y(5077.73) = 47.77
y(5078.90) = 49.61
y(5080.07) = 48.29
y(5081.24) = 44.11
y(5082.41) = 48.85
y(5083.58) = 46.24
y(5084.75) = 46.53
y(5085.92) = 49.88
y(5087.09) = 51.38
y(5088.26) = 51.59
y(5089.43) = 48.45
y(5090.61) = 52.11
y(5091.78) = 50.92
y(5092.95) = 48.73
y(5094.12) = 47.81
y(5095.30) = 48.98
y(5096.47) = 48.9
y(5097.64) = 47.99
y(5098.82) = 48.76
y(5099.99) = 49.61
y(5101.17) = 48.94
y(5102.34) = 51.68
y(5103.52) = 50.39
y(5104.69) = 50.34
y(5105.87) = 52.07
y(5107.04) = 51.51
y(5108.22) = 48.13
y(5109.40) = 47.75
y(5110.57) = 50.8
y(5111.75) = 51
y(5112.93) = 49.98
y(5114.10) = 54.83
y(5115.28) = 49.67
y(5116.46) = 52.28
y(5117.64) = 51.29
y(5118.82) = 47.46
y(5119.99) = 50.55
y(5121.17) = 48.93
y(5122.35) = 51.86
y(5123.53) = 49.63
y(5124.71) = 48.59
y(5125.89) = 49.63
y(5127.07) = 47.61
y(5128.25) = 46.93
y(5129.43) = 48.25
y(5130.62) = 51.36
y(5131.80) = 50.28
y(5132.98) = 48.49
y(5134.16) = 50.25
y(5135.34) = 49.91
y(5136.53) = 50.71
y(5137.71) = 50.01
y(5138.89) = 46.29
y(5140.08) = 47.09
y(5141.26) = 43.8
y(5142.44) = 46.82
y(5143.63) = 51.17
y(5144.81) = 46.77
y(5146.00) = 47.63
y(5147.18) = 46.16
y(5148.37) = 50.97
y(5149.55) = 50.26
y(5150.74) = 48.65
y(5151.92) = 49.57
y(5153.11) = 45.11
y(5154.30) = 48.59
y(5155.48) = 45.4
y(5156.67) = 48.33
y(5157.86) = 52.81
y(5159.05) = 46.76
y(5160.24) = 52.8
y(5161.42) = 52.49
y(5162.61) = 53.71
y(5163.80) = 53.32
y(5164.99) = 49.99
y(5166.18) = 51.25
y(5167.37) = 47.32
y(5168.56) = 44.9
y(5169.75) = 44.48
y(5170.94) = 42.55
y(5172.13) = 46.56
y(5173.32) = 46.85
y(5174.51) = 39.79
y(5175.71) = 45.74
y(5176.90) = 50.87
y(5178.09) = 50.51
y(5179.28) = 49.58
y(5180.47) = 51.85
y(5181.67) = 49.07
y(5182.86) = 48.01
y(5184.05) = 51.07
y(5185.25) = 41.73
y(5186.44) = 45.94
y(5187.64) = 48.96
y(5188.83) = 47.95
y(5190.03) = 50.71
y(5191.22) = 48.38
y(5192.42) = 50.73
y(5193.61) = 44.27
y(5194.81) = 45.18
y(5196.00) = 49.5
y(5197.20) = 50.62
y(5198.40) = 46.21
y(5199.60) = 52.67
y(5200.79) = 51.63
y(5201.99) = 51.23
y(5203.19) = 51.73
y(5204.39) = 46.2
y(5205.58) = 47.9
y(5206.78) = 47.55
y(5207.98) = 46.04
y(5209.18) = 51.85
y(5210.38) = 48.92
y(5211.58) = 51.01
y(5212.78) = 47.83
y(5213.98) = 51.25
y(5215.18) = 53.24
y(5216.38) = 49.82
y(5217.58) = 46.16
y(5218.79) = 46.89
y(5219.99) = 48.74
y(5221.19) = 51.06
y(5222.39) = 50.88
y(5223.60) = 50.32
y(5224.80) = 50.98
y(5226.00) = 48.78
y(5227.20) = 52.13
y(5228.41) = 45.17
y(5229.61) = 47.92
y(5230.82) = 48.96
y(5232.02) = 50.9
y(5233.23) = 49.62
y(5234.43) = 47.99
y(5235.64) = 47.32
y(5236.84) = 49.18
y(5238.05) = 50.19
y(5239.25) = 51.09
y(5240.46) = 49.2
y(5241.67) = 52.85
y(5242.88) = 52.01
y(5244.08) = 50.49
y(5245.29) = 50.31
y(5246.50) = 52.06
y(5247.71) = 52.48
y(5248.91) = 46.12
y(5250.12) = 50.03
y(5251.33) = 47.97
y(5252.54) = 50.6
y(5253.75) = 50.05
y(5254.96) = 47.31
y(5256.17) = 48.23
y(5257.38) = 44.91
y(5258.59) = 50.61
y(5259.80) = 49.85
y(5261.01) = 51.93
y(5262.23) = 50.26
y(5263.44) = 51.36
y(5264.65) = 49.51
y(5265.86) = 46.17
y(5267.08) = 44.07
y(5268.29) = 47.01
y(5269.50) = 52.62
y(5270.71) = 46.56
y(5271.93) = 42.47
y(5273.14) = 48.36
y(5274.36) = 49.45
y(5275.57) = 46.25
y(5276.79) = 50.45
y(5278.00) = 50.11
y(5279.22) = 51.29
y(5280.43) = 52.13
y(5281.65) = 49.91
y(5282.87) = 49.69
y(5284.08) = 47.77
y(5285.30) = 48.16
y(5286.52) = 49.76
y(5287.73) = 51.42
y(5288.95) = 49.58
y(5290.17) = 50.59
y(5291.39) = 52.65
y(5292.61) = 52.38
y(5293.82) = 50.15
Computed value -0.012 mag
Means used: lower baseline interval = 48.4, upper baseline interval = 49.3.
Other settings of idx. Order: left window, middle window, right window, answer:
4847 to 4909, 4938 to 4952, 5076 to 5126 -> -0.03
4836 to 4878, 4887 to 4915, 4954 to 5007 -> -0.01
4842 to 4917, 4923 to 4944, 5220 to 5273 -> -0.01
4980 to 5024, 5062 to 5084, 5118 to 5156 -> 0.00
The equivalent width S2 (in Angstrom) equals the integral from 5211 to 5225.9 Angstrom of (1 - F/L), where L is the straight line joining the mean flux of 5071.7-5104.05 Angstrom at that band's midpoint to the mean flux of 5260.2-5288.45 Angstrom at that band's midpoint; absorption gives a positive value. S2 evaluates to -0.2 Angstrom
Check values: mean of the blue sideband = 49.1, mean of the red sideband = 49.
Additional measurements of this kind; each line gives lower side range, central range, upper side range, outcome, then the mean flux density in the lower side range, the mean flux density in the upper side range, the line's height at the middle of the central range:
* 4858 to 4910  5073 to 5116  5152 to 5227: -0.8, 48.2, 48.8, 48.6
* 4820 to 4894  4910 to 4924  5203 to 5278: 0.1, 48.5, 49.2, 48.6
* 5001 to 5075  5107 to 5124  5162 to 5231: -0.5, 49.1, 48.7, 48.9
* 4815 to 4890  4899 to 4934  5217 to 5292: -0.2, 48.6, 49.3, 48.7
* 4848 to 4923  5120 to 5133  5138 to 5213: -0.2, 48.5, 48.4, 48.4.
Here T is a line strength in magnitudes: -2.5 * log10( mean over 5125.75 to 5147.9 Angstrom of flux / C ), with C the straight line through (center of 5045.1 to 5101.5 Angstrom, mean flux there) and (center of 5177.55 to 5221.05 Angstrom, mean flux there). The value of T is 0.016 mag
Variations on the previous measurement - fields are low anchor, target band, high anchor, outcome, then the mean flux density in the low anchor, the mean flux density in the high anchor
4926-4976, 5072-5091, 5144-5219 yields 0.00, 49.7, 48.6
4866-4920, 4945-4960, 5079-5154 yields -0.01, 49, 49.2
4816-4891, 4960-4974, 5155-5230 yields -0.03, 48.6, 48.8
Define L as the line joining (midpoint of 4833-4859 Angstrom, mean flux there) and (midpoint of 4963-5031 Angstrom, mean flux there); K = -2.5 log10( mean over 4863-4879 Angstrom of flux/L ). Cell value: 0.060 mag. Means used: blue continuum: 49.7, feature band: 46.9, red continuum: 49.4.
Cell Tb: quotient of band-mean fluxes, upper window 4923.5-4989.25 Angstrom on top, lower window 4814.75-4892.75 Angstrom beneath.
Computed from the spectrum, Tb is 1.0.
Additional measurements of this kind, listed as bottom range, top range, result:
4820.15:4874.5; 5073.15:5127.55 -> 1.02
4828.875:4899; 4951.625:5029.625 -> 1.01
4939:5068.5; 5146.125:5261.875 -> 0.99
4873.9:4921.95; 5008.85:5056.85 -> 1.00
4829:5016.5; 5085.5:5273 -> 1.00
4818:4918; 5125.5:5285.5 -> 1.00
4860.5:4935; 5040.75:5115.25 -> 1.02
